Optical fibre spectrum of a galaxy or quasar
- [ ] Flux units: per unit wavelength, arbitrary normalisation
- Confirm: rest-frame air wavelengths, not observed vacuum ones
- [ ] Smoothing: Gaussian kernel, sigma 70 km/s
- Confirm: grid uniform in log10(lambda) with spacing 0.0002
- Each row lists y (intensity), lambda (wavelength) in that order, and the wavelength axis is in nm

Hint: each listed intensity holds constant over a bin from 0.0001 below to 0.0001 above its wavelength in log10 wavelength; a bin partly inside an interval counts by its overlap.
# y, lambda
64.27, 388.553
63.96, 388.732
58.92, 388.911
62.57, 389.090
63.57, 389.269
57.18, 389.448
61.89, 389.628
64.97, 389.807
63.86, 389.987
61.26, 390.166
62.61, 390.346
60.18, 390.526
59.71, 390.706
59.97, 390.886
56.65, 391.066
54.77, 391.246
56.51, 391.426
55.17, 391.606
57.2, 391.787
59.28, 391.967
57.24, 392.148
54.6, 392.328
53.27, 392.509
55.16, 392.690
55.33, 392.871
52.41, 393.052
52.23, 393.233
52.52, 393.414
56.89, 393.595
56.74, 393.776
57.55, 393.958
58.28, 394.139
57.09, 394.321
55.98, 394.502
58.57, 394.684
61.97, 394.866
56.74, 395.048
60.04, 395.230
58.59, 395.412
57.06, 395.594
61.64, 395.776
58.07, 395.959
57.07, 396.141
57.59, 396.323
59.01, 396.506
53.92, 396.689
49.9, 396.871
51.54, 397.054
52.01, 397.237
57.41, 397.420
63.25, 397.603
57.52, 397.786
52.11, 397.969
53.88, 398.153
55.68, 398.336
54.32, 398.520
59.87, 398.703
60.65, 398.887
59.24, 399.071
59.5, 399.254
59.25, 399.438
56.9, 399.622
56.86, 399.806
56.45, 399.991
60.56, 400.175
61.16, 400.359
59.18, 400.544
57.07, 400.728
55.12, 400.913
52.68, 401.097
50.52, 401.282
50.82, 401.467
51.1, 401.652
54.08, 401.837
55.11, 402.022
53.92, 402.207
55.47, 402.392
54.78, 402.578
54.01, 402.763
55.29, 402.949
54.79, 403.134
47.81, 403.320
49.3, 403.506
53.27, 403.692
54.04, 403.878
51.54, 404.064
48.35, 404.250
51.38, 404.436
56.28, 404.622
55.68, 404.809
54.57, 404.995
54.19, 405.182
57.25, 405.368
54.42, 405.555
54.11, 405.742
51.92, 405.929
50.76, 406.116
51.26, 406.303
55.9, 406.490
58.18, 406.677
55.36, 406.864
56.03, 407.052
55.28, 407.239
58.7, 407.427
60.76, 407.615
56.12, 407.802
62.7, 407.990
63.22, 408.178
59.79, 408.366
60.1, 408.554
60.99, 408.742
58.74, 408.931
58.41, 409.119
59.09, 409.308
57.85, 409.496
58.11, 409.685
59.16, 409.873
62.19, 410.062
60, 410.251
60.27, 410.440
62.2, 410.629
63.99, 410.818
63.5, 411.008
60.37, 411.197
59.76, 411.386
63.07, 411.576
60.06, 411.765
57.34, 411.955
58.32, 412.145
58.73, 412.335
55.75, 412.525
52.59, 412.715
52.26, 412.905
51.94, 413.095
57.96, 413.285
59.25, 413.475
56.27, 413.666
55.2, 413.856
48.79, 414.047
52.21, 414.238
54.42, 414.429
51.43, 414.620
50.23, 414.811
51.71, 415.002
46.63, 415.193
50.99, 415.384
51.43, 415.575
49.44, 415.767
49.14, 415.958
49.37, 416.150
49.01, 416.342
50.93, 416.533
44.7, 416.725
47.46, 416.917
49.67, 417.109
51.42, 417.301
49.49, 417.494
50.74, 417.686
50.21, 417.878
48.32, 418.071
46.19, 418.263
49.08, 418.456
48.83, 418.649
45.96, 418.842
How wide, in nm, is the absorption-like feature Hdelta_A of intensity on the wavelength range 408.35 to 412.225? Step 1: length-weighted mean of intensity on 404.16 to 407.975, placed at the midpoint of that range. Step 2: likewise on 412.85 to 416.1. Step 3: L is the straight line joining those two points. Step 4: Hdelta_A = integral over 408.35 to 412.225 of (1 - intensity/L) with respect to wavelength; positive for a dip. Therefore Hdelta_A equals -0.47 nm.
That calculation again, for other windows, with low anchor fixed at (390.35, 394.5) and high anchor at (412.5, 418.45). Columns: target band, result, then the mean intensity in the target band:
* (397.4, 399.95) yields -0.12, 57.6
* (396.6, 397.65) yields 0.02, 54.3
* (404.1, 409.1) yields -0.29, 56.2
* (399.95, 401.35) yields -0.06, 56.7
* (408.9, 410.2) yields -0.17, 59.1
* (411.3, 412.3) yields -0.15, 59.6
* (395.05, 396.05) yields -0.06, 58.9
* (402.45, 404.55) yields 0.06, 52.3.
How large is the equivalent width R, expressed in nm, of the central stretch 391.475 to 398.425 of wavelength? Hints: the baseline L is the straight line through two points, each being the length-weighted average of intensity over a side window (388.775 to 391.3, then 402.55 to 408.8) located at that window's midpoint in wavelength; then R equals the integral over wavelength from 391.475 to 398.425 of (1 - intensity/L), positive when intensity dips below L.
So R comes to 0.31 nm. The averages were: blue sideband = 60.7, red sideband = 55.2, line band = 56.3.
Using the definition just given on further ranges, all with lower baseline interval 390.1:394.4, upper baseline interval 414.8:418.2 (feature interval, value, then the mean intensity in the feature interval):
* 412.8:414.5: -0.13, 54.2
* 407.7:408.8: -0.18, 60.5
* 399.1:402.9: -0.12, 55.8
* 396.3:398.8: -0.02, 55.5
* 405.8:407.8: -0.12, 55.4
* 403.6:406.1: -0.03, 53.5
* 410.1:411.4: -0.26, 61.6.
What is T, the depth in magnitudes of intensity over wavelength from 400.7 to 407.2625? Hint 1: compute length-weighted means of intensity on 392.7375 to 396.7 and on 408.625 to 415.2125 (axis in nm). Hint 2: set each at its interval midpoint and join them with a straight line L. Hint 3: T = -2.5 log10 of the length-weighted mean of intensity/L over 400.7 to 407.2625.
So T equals 0.07 mag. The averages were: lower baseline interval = 57.1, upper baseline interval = 57.2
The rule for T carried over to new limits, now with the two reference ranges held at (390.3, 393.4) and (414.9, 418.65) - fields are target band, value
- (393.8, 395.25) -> -0.05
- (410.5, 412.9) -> -0.17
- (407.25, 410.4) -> -0.16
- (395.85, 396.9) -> -0.02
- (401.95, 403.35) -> -0.02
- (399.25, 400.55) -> -0.09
